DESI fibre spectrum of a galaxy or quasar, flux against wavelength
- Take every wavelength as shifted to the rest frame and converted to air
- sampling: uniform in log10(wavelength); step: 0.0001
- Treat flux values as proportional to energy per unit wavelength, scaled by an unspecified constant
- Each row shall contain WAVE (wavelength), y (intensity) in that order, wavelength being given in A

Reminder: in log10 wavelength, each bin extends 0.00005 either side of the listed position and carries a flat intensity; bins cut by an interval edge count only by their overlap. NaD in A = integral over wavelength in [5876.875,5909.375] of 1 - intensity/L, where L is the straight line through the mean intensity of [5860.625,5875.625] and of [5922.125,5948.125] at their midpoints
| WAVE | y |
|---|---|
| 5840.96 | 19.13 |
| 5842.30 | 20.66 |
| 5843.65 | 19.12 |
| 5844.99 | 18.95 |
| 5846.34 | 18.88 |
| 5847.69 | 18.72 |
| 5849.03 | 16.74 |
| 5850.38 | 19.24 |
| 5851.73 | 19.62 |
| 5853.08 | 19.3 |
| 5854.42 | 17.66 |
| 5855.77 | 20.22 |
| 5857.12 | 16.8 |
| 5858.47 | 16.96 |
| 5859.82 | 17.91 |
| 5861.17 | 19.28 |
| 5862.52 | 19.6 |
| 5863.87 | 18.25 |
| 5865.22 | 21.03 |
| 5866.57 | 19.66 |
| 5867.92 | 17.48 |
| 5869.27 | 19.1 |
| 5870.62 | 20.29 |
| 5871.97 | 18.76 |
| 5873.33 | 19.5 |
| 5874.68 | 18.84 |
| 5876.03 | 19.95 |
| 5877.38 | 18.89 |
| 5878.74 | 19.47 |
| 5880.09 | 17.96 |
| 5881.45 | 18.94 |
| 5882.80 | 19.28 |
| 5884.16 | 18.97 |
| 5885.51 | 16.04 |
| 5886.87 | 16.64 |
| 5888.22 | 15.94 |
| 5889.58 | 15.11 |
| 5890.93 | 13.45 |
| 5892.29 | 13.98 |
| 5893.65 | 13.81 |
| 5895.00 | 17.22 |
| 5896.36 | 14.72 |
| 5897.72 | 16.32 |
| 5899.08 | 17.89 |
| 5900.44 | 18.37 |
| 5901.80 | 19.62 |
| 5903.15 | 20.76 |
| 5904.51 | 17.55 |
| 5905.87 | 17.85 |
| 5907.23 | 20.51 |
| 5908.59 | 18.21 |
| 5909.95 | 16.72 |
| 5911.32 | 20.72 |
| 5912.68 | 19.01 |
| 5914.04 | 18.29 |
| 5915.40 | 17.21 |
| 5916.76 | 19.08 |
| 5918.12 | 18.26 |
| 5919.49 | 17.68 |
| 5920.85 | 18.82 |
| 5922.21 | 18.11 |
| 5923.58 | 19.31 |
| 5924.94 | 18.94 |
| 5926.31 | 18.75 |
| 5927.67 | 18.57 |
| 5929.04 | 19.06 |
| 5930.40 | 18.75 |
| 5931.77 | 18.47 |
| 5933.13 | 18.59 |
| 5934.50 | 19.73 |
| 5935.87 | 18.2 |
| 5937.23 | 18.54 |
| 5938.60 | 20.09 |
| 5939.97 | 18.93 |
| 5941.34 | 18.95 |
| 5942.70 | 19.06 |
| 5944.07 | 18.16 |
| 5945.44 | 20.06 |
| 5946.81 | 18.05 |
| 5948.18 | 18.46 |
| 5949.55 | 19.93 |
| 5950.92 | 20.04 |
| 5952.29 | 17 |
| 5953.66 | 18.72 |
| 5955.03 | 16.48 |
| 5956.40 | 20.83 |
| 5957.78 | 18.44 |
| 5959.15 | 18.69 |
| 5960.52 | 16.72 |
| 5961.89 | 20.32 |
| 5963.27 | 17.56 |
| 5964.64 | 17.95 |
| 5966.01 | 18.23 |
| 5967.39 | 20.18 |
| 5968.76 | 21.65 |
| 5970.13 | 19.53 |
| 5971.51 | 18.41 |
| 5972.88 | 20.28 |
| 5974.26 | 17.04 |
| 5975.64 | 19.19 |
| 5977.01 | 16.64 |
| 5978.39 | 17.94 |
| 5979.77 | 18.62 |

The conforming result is 2.9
